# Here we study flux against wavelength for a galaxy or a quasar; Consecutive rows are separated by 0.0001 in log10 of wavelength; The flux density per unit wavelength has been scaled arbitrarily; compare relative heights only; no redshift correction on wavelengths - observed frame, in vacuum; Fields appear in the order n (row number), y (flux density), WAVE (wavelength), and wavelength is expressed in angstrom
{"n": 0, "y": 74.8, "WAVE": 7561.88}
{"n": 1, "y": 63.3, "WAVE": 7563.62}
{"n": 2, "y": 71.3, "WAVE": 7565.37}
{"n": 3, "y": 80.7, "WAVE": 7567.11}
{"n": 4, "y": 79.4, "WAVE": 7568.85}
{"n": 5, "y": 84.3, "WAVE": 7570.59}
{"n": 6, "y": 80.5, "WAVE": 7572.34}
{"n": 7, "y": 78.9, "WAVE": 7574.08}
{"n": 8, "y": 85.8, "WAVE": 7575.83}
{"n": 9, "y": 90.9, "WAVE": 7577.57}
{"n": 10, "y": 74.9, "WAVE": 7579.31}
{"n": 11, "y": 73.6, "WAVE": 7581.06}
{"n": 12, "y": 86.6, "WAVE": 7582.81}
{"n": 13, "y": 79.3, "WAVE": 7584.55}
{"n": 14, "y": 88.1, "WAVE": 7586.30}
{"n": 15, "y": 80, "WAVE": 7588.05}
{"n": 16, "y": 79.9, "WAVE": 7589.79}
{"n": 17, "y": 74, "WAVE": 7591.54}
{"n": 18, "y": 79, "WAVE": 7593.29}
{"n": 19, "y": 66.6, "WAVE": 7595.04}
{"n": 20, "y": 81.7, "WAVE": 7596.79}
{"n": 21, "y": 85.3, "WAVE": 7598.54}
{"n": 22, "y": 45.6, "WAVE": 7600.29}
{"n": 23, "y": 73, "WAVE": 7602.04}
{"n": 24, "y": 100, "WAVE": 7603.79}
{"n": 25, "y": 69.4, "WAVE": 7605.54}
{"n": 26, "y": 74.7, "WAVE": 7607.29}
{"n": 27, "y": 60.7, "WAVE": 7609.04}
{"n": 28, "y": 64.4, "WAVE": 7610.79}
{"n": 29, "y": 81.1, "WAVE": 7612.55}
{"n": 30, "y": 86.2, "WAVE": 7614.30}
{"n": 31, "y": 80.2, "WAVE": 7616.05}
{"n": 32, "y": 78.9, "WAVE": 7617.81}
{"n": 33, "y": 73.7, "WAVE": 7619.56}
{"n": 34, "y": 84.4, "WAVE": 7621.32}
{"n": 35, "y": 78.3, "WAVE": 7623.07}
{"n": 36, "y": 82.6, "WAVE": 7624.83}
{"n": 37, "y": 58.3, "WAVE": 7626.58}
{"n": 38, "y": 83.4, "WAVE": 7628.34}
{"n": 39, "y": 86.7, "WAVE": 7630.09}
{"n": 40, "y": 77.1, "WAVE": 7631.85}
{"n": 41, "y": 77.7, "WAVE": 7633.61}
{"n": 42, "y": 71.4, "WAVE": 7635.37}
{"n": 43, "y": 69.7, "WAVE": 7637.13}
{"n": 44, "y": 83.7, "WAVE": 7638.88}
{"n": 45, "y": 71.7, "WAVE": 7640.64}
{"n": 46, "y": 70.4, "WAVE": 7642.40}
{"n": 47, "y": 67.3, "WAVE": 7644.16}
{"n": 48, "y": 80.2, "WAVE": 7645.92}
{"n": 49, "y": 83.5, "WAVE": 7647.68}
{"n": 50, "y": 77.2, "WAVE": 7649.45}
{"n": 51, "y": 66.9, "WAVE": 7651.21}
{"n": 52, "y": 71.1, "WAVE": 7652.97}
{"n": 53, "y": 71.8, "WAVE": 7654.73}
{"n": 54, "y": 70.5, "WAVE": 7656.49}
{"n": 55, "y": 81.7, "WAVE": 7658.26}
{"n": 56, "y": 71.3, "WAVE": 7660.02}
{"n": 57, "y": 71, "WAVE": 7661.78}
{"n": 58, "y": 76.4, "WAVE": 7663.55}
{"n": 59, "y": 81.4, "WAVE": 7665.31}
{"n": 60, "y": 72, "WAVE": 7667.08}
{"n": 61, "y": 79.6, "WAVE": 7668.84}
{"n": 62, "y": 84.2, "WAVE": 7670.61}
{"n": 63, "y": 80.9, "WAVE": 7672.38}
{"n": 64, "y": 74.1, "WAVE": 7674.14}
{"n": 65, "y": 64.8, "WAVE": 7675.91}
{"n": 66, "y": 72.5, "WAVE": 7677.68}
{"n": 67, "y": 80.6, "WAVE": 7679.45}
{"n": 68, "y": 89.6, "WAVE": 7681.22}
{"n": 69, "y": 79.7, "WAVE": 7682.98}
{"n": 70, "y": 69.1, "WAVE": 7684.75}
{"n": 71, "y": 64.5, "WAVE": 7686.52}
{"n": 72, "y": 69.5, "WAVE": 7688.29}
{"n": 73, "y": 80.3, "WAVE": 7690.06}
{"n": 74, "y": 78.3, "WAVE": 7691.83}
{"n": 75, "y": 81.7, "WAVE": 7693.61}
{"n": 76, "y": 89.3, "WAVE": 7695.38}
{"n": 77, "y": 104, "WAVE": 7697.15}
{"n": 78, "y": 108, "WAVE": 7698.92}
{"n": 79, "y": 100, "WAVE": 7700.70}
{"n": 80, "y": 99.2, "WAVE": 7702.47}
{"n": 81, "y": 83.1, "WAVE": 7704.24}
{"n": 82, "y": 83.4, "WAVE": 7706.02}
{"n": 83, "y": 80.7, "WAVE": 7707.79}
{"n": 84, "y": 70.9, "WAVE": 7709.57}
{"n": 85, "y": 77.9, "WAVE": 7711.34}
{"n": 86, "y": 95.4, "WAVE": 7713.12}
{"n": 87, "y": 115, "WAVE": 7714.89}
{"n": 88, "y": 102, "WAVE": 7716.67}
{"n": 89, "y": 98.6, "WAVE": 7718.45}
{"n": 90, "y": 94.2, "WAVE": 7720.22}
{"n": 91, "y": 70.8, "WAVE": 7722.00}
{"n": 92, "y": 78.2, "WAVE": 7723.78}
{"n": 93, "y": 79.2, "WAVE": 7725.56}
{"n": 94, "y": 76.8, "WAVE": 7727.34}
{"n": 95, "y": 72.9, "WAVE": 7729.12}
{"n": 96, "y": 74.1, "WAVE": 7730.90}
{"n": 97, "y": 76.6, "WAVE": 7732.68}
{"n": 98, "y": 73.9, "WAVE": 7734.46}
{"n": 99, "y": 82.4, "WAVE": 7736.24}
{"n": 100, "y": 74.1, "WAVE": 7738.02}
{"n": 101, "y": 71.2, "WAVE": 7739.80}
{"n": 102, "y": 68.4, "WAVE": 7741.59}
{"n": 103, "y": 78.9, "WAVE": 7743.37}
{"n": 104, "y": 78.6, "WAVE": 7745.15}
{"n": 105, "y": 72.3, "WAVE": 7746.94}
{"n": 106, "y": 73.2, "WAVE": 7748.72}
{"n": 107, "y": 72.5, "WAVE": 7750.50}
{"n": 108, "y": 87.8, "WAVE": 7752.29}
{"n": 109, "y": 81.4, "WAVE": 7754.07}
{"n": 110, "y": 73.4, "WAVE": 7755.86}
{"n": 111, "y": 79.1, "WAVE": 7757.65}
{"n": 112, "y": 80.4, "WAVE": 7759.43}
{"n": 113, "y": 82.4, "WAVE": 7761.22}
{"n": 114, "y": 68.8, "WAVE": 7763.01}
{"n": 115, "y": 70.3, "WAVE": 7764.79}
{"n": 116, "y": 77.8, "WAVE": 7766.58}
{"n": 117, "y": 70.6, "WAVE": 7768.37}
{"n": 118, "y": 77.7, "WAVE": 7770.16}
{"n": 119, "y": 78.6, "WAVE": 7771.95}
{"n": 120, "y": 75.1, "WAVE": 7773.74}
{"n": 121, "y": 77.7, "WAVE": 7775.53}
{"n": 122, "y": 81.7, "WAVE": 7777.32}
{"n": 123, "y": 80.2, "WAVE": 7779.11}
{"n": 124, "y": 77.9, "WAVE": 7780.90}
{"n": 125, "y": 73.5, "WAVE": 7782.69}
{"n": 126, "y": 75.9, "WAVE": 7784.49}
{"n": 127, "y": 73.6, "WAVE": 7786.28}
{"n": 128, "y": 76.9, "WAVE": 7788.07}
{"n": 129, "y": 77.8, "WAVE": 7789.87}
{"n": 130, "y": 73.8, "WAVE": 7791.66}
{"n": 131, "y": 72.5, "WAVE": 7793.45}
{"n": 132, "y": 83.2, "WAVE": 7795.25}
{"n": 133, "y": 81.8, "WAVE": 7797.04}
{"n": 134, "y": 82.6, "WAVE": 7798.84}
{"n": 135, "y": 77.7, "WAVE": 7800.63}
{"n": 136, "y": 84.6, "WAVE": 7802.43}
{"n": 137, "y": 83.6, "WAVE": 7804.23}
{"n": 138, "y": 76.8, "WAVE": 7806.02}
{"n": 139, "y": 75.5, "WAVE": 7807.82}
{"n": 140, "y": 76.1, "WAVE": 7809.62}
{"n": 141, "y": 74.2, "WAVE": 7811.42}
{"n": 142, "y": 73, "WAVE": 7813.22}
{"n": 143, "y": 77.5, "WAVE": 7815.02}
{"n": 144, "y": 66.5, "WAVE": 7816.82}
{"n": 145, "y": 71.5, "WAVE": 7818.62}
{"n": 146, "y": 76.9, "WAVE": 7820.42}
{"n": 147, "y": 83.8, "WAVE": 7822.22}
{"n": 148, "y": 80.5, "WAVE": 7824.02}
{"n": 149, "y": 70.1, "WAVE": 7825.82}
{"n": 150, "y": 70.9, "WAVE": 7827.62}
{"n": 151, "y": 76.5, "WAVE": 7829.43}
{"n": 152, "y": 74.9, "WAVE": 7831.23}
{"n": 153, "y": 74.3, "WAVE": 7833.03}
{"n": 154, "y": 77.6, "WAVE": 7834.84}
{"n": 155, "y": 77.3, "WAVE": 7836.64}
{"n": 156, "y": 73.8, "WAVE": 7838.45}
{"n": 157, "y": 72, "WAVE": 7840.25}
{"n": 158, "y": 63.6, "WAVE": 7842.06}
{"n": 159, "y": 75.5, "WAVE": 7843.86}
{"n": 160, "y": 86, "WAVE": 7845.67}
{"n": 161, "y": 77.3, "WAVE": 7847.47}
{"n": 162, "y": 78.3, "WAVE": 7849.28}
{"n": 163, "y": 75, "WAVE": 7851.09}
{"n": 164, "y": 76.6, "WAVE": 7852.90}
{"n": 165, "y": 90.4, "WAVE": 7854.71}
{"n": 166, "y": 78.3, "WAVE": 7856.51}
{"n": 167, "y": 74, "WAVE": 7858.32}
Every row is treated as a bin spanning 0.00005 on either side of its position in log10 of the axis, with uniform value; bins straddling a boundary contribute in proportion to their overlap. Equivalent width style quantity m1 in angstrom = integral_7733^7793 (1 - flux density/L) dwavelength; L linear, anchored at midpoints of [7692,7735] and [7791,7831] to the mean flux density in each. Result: 4.0 angstrom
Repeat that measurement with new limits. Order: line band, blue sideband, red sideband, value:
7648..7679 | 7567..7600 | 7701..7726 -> 3.7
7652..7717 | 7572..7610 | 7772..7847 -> -3.8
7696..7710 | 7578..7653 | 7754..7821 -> -2.8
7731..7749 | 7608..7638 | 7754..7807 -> 0.5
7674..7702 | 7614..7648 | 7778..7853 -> -1.9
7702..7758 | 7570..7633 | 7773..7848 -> -2.9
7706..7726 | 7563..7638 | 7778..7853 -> -2.8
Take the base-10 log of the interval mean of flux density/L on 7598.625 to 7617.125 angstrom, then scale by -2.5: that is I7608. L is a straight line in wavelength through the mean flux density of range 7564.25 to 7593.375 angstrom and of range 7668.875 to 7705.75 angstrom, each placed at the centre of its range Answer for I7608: 0.096 mag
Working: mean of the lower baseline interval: 80.3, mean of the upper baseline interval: 82.6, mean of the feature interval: 74.1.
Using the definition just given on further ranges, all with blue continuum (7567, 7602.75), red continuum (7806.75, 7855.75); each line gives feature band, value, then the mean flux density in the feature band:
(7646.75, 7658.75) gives 0.05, 74.4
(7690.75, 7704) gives -0.21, 93.6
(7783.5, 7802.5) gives -0.02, 77.9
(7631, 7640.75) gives 0.03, 75.5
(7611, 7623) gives -0.02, 79.7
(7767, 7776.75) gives 0.00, 76.2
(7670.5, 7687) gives 0.02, 75.9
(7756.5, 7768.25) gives 0.01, 76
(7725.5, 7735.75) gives 0.02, 75.6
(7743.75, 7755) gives -0.01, 77.7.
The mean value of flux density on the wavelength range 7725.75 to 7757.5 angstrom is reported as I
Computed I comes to 75.9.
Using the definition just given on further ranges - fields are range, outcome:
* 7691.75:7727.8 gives 89.3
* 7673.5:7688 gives 74.2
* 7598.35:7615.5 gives 73.7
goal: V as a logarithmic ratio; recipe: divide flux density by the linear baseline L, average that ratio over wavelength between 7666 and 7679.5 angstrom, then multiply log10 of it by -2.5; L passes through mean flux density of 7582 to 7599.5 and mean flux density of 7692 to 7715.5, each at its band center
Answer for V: 0.158 mag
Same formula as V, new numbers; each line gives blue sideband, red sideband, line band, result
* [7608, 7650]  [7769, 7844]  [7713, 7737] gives -0.11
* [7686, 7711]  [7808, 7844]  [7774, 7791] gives 0.01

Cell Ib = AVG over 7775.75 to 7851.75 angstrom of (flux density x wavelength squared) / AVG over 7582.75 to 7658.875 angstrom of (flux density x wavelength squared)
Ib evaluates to 1.06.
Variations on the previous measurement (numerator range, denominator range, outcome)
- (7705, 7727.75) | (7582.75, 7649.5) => 1.16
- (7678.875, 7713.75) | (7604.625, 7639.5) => 1.13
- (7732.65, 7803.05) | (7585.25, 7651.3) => 1.05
